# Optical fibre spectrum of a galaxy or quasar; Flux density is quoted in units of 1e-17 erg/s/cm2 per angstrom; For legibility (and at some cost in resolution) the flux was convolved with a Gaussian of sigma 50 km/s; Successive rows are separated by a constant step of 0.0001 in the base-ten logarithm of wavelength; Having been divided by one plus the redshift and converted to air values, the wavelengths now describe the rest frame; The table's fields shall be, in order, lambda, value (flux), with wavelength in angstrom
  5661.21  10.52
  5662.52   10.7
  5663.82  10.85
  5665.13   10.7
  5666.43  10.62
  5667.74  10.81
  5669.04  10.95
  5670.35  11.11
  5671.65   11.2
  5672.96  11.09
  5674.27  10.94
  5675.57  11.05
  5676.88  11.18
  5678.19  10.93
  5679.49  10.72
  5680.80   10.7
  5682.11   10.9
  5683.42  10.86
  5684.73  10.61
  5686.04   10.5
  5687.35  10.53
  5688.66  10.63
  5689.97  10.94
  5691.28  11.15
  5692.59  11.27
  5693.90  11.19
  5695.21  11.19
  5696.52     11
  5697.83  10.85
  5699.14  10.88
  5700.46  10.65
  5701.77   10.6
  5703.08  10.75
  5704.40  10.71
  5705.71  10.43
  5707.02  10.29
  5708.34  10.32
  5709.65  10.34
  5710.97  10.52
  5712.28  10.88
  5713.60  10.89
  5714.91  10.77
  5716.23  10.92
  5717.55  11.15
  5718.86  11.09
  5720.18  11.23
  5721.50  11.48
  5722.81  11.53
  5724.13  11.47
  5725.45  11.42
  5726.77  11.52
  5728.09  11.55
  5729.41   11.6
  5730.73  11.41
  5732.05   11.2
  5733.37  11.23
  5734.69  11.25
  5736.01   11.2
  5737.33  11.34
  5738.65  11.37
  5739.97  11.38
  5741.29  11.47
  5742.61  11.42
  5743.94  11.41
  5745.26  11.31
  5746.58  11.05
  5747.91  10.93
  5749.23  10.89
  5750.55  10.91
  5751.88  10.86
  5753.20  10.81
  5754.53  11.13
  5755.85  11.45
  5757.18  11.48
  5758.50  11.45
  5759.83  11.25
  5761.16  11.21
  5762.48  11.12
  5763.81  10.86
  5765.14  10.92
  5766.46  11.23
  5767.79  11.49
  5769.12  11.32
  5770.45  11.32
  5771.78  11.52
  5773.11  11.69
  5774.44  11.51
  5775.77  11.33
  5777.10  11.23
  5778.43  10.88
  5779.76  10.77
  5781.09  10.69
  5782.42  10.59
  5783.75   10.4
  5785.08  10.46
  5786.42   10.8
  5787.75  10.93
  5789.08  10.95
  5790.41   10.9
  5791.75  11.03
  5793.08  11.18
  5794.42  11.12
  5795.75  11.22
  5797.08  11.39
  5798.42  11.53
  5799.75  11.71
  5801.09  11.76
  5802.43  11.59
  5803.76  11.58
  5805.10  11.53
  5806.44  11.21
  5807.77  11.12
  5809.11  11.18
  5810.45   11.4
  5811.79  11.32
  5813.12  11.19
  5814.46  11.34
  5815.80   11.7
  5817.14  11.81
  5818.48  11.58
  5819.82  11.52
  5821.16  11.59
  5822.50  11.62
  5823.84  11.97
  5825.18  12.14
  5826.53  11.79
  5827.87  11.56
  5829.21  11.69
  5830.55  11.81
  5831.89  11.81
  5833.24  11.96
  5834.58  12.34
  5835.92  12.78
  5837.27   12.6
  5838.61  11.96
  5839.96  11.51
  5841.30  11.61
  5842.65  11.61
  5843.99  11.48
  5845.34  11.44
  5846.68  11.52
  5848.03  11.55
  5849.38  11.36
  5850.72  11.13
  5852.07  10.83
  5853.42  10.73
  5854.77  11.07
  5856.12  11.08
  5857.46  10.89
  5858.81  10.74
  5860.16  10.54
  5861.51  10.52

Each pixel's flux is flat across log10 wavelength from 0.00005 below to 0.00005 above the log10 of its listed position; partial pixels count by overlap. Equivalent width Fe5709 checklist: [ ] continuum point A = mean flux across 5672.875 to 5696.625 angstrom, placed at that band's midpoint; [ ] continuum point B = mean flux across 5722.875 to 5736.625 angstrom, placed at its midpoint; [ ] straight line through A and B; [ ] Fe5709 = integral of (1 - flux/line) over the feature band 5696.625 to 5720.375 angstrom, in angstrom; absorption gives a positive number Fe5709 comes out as 0.91 angstrom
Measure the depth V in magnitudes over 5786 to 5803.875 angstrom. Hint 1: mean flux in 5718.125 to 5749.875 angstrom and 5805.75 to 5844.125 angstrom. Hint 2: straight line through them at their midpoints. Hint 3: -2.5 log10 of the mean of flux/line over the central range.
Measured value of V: 0.03 mag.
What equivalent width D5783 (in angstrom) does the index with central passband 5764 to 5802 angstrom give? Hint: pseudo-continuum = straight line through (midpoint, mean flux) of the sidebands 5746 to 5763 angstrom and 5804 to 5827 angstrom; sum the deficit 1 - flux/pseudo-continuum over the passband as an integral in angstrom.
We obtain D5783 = 0.57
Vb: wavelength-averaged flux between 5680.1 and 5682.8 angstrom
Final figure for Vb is 10.8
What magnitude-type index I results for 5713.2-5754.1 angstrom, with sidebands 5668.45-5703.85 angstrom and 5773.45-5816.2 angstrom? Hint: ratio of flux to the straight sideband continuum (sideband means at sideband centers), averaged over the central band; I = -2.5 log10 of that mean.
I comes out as -0.02 mag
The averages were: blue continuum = 10.9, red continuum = 11.2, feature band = 11.2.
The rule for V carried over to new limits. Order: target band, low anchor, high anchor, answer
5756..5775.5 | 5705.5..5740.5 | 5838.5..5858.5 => -0.01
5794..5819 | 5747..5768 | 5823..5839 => 0.03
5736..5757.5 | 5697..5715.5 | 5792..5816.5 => -0.02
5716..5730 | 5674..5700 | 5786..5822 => -0.03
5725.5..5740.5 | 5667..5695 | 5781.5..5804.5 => -0.03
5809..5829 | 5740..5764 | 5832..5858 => -0.01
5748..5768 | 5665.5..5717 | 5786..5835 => 0.01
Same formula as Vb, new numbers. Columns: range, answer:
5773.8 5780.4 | 11.1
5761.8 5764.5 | 11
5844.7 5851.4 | 11.4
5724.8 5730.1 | 11.5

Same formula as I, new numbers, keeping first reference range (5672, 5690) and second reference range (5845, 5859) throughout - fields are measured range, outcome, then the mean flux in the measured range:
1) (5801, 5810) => -0.034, 11.4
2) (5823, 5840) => -0.086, 12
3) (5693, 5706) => 0.001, 10.8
